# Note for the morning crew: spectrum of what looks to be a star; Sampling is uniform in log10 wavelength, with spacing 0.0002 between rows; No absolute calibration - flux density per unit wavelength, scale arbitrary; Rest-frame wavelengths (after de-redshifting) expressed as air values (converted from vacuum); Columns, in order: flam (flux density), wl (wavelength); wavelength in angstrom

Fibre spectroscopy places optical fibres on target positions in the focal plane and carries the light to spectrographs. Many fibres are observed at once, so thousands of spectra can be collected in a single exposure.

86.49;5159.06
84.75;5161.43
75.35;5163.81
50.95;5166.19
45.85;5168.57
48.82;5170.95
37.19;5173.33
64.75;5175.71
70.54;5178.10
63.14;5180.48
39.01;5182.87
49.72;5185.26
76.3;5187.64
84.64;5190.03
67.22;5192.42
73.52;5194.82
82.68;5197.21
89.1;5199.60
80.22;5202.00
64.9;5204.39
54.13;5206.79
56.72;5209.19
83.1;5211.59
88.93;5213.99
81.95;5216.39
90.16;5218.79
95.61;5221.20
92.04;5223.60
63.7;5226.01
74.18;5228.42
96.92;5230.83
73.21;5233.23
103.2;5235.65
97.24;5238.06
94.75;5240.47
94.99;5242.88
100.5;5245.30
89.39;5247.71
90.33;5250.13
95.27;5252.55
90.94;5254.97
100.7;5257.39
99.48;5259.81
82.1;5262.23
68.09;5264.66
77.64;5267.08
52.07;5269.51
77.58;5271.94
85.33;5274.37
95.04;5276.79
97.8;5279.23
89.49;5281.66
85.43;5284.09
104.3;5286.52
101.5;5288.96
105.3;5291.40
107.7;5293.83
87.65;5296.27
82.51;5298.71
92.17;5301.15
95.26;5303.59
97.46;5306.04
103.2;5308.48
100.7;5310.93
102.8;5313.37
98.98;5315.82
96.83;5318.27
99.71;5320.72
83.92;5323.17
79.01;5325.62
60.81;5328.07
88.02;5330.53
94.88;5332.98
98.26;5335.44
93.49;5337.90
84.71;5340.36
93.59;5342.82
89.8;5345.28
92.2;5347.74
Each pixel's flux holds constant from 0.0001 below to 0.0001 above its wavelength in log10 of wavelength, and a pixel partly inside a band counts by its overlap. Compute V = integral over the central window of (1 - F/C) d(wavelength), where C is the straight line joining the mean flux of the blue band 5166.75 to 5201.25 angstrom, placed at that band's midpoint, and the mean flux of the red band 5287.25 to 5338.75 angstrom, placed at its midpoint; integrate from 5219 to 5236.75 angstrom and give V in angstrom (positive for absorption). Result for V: -2.8 angstrom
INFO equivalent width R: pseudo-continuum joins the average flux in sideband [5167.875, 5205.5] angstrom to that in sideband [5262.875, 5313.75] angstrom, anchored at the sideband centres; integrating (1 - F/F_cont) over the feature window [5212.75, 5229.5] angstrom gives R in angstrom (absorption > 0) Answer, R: -2.3 angstrom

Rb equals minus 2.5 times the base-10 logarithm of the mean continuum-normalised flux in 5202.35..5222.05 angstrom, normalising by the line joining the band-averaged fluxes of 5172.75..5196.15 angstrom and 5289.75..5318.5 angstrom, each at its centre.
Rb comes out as -0.08 mag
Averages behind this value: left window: 63.4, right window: 97.6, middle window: 76.8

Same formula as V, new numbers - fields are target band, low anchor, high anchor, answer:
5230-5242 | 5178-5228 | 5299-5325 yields -1.9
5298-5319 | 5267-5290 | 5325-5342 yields -2.6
